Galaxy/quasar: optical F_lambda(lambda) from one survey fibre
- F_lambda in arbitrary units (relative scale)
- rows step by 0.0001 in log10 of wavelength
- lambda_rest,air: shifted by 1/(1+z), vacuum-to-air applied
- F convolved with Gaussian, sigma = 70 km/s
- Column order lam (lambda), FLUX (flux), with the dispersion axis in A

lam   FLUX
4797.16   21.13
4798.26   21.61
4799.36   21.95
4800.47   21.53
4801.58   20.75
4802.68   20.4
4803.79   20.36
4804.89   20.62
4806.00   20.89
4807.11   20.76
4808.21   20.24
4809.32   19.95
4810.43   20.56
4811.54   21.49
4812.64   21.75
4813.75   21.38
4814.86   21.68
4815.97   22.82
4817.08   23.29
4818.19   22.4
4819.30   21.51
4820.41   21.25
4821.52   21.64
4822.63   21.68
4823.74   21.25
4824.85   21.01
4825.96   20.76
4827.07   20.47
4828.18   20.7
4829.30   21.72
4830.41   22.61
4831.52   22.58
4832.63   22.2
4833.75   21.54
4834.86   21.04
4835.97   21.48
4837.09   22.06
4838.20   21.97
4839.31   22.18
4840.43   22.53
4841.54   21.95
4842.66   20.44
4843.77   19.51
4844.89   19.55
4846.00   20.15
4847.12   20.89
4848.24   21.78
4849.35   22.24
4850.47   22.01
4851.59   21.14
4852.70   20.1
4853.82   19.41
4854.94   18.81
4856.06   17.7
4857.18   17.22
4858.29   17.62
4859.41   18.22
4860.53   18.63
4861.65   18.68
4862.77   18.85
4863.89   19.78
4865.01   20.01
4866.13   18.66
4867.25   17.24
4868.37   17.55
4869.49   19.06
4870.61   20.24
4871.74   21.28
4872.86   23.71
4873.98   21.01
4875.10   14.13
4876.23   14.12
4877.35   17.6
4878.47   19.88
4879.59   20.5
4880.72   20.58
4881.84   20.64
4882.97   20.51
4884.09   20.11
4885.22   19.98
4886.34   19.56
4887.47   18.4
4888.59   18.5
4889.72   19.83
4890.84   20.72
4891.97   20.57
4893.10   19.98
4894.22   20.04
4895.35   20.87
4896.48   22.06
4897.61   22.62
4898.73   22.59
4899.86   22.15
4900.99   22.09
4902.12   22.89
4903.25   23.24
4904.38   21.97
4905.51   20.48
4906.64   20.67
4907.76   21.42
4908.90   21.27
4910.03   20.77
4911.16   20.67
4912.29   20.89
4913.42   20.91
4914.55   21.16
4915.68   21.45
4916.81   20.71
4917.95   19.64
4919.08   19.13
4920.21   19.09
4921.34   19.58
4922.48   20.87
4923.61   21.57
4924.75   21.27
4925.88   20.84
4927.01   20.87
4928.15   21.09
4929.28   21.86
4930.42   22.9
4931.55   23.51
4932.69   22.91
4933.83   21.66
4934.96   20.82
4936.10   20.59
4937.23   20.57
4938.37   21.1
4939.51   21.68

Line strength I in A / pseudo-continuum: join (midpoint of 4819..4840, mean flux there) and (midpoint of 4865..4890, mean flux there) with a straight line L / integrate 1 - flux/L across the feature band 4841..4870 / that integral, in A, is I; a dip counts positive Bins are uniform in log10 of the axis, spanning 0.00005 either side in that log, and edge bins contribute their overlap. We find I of 1.2 A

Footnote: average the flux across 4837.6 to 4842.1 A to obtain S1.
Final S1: 22.2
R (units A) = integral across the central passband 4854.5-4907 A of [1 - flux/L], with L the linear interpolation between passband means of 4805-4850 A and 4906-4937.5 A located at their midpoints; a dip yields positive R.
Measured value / 3.4 A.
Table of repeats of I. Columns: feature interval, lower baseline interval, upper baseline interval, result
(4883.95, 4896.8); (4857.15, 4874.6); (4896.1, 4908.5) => 0.7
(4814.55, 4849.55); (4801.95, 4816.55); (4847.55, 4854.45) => -0.8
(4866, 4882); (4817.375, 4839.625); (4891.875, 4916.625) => 1.8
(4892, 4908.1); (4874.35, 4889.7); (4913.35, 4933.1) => -1.4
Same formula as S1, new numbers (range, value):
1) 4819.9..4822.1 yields 21.5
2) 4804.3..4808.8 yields 20.6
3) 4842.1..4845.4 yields 19.8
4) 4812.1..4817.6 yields 22.2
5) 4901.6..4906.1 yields 22.1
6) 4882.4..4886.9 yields 20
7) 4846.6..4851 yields 21.7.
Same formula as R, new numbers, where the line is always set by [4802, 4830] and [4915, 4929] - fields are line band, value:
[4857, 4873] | 1.4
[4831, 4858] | 0.3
